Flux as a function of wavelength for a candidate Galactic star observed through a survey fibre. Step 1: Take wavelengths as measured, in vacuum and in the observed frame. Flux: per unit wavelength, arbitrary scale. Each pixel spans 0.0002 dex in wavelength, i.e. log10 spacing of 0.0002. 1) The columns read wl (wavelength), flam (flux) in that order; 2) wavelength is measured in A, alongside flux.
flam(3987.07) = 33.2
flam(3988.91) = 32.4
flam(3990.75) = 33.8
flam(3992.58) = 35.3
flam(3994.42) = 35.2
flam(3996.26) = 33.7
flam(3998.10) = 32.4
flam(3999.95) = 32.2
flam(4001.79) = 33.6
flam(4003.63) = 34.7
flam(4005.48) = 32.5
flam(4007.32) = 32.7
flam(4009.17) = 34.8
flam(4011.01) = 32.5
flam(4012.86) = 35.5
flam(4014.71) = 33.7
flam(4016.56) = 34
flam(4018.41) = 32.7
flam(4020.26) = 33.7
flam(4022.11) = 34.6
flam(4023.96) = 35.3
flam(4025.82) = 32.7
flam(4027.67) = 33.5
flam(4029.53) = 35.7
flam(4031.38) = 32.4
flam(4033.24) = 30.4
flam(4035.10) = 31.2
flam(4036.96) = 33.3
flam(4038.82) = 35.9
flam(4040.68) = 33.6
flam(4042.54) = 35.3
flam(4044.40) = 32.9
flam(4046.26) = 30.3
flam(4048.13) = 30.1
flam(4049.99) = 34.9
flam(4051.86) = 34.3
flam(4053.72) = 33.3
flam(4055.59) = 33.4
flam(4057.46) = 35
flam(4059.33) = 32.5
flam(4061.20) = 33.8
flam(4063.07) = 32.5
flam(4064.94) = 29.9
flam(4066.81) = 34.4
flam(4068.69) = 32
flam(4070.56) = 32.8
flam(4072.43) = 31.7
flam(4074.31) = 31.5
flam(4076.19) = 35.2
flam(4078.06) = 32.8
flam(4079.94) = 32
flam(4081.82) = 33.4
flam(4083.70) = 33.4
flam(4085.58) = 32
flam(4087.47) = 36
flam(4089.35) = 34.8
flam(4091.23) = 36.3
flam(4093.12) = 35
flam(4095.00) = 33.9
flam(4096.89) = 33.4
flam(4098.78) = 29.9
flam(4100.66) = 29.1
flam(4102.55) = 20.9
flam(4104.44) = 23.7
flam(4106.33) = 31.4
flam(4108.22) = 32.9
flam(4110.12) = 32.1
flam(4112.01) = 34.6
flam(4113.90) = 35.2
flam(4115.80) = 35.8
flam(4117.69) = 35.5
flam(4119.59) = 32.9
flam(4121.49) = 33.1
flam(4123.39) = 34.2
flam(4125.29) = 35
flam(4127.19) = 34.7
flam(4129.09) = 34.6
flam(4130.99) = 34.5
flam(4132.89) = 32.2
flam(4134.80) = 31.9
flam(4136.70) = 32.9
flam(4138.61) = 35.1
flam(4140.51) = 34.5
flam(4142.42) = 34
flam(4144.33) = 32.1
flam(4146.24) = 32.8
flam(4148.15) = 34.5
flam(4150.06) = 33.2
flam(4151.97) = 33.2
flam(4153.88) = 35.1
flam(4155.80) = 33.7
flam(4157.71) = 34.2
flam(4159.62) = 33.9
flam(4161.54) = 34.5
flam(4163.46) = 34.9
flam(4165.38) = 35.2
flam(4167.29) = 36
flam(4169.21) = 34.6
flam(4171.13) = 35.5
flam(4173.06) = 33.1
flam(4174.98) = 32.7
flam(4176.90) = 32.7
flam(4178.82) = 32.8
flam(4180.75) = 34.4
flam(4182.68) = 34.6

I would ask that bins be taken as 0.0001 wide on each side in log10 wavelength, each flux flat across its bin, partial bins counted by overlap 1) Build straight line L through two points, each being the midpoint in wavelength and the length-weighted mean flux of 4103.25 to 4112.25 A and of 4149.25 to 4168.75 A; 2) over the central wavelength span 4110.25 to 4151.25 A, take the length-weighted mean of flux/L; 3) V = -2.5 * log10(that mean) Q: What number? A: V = -0.058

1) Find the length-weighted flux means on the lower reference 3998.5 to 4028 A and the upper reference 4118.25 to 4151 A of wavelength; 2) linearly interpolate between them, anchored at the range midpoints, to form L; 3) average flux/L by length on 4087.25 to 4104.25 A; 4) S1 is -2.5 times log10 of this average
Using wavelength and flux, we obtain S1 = 0.07 mag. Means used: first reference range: 33.6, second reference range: 33.7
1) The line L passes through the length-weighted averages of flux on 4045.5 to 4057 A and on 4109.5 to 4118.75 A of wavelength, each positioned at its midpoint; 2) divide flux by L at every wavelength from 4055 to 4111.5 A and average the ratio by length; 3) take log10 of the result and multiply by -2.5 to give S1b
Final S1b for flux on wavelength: 0.05 mag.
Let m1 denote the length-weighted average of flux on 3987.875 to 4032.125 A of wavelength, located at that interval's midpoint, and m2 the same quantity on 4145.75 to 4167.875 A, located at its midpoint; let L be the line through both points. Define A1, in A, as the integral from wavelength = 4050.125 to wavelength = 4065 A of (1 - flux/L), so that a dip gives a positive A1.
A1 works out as 0.24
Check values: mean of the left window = 33.7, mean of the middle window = 33.4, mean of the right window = 34.3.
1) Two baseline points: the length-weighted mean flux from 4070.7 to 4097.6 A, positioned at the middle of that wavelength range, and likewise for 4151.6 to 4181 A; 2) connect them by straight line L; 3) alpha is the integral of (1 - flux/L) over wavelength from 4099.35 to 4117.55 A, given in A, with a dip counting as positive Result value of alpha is 1.6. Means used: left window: 33.6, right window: 34.2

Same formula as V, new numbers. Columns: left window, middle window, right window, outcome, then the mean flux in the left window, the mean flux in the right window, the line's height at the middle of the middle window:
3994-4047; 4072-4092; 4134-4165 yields 0.00 mag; 33.5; 33.8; 33.6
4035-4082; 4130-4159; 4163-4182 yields 0.01 mag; 33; 34.2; 33.9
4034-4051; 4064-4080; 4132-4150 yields 0.02 mag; 33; 33.3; 33.1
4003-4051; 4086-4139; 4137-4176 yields 0.03 mag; 33.4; 34.1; 33.9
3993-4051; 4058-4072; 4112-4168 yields 0.04 mag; 33.4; 34.1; 33.7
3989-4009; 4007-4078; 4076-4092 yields 0.02 mag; 33.6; 33.9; 33.8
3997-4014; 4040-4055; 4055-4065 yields 0.00 mag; 33.4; 33.1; 33.2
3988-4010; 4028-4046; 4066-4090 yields 0.00 mag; 33.6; 33.2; 33.4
